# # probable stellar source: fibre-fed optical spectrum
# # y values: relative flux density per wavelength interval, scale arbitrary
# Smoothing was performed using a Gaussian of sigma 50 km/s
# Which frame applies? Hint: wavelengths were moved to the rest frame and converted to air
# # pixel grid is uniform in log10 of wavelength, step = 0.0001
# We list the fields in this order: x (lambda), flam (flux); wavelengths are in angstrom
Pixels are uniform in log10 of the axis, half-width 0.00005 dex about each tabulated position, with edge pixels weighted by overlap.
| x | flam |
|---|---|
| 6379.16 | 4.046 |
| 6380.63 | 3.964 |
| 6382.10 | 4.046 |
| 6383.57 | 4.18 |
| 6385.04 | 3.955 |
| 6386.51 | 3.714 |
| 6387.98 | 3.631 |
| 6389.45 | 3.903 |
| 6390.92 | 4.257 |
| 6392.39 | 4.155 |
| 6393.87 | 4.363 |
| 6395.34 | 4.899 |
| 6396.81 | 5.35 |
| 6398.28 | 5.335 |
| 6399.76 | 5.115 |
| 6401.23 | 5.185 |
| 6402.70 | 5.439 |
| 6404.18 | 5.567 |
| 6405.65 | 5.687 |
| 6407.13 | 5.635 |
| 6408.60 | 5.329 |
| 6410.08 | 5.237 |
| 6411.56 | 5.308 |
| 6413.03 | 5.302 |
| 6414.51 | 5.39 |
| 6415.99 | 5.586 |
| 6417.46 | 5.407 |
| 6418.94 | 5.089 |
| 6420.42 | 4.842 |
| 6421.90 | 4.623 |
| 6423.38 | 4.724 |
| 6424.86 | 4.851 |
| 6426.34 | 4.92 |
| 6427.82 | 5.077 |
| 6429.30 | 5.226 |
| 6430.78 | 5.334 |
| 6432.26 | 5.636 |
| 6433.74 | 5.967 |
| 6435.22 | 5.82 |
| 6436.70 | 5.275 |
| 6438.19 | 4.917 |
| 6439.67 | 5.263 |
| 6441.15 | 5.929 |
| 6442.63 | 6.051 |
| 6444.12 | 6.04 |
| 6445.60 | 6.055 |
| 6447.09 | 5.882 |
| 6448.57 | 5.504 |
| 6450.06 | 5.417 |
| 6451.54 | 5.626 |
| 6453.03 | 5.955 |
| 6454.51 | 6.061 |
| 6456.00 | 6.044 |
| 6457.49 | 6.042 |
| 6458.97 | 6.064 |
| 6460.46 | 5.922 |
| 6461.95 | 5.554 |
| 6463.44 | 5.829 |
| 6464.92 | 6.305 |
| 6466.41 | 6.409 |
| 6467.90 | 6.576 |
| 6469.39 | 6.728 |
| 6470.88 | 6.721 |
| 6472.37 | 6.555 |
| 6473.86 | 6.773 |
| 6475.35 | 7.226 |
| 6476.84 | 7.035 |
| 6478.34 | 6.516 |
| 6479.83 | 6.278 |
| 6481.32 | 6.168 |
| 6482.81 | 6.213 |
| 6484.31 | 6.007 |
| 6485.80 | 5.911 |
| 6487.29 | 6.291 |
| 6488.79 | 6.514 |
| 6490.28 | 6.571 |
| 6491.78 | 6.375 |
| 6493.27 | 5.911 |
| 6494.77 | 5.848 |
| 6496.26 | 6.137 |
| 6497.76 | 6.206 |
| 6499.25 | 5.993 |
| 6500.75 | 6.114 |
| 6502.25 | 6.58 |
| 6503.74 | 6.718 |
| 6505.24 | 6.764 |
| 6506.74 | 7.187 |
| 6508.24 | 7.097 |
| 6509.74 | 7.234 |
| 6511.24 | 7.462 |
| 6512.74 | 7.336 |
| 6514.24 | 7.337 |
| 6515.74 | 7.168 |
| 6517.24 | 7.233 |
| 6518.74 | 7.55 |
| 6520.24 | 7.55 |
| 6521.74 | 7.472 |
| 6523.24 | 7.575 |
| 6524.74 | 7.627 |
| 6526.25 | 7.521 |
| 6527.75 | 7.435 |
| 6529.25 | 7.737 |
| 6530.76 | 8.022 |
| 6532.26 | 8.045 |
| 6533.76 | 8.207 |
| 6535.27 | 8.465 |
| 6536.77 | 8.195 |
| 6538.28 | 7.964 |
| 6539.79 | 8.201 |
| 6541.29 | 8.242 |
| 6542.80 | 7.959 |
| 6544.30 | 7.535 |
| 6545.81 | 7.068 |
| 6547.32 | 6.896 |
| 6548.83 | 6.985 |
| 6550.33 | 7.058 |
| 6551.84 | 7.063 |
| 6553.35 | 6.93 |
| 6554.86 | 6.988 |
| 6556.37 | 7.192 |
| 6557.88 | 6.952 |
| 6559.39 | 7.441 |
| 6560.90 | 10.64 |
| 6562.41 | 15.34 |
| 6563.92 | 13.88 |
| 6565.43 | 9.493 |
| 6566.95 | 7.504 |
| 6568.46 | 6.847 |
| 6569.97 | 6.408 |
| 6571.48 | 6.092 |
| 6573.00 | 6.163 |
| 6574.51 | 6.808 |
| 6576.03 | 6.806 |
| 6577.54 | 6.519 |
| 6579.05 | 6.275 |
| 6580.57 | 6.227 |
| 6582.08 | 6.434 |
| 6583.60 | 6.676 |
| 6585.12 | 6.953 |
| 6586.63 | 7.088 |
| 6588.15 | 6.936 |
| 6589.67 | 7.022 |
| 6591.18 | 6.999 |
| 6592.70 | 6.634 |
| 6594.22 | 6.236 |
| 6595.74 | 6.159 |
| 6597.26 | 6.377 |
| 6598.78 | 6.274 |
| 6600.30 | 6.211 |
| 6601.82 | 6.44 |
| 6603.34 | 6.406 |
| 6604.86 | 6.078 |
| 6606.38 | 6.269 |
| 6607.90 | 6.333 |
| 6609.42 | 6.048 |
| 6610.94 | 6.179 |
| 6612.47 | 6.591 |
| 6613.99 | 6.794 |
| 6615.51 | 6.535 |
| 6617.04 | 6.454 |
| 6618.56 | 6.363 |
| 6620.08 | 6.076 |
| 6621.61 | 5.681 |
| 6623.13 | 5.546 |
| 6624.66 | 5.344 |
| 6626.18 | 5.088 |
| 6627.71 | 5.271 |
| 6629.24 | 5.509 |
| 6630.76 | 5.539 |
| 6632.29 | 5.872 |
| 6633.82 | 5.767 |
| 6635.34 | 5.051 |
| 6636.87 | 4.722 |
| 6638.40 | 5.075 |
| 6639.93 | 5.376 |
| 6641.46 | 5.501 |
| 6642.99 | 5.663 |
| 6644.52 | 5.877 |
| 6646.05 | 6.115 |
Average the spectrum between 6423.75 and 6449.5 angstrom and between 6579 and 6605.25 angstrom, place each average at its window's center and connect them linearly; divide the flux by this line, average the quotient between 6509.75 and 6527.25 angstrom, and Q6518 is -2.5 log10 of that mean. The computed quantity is -0.22 mag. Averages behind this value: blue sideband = 5.5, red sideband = 6.53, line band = 7.43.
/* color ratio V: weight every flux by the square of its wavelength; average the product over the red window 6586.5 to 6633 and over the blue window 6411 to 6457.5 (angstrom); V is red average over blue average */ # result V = 1.19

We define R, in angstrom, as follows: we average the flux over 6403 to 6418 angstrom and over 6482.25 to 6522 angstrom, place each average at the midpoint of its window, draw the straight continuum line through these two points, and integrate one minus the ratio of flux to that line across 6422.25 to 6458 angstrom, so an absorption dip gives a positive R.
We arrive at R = 1.8 angstrom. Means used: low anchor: 5.45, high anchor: 6.69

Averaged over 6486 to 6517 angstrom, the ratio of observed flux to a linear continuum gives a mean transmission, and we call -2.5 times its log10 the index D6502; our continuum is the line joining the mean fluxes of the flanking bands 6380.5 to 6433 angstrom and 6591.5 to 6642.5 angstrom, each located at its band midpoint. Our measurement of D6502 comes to -0.23 mag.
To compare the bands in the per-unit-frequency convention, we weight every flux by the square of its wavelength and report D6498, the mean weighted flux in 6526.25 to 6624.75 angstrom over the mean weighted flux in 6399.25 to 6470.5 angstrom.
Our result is 1.34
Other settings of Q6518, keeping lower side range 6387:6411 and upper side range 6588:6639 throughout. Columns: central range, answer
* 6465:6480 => -0.25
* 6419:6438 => -0.02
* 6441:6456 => -0.13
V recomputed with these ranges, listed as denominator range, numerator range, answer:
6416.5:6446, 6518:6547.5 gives 1.50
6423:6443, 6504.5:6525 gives 1.40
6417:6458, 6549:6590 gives 1.45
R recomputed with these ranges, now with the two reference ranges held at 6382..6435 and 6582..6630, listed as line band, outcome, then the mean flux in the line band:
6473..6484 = -2.3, 6.57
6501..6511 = -2.3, 6.91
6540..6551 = -2.9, 7.44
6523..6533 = -3.4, 7.71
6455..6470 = -2.3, 6.14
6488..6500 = -1.4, 6.19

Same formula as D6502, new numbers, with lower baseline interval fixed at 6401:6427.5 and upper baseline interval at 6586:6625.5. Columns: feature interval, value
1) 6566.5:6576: -0.082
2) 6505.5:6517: -0.241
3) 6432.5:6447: -0.065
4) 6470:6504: -0.131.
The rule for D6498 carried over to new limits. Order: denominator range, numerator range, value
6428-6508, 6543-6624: 1.19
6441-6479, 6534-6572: 1.35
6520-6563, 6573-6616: 0.83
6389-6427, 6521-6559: 1.56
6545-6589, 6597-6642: 0.79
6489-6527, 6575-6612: 0.96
